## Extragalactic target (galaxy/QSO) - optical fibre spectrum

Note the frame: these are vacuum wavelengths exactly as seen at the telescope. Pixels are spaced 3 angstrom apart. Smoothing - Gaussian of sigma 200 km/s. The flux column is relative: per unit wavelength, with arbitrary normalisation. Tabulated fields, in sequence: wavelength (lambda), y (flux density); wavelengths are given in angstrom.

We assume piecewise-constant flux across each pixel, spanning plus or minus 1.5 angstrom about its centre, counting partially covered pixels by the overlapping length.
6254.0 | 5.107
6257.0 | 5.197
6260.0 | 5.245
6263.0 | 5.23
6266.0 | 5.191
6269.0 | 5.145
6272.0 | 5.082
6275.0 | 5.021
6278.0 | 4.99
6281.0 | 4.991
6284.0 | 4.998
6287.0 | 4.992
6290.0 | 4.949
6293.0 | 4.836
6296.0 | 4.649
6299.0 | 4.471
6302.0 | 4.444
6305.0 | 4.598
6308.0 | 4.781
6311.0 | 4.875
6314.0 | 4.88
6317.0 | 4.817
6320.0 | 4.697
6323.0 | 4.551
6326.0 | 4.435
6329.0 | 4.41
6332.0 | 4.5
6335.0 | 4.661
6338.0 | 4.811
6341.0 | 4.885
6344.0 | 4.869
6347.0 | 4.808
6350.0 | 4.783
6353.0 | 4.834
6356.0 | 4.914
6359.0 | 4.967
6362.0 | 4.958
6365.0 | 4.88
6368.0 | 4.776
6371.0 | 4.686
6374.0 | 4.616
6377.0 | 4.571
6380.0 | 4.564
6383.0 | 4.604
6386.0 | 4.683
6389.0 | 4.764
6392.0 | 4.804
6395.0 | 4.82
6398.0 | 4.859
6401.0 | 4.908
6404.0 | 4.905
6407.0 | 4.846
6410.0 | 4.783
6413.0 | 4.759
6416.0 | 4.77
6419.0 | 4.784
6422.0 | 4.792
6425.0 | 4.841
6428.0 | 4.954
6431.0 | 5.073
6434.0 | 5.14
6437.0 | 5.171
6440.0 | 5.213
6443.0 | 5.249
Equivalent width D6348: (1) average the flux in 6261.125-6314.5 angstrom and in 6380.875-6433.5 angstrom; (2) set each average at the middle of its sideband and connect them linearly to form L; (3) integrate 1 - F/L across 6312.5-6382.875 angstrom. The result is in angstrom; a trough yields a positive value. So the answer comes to 1.9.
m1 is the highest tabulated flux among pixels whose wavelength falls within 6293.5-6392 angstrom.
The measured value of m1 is 4.967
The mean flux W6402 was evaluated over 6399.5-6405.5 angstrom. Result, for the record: 4.91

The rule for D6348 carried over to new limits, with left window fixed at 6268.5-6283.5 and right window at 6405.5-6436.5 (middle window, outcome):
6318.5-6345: 1.8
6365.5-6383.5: 1.0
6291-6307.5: 1.3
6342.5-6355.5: 0.3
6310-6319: 0.3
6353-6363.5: 0.0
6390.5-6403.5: 0.2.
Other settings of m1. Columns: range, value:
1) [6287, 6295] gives 4.992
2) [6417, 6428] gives 4.954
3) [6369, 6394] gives 4.804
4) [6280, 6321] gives 4.998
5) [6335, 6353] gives 4.885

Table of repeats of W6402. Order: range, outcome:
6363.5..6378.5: 4.71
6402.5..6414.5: 4.82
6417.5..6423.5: 4.79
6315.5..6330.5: 4.58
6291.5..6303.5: 4.6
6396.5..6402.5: 4.88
